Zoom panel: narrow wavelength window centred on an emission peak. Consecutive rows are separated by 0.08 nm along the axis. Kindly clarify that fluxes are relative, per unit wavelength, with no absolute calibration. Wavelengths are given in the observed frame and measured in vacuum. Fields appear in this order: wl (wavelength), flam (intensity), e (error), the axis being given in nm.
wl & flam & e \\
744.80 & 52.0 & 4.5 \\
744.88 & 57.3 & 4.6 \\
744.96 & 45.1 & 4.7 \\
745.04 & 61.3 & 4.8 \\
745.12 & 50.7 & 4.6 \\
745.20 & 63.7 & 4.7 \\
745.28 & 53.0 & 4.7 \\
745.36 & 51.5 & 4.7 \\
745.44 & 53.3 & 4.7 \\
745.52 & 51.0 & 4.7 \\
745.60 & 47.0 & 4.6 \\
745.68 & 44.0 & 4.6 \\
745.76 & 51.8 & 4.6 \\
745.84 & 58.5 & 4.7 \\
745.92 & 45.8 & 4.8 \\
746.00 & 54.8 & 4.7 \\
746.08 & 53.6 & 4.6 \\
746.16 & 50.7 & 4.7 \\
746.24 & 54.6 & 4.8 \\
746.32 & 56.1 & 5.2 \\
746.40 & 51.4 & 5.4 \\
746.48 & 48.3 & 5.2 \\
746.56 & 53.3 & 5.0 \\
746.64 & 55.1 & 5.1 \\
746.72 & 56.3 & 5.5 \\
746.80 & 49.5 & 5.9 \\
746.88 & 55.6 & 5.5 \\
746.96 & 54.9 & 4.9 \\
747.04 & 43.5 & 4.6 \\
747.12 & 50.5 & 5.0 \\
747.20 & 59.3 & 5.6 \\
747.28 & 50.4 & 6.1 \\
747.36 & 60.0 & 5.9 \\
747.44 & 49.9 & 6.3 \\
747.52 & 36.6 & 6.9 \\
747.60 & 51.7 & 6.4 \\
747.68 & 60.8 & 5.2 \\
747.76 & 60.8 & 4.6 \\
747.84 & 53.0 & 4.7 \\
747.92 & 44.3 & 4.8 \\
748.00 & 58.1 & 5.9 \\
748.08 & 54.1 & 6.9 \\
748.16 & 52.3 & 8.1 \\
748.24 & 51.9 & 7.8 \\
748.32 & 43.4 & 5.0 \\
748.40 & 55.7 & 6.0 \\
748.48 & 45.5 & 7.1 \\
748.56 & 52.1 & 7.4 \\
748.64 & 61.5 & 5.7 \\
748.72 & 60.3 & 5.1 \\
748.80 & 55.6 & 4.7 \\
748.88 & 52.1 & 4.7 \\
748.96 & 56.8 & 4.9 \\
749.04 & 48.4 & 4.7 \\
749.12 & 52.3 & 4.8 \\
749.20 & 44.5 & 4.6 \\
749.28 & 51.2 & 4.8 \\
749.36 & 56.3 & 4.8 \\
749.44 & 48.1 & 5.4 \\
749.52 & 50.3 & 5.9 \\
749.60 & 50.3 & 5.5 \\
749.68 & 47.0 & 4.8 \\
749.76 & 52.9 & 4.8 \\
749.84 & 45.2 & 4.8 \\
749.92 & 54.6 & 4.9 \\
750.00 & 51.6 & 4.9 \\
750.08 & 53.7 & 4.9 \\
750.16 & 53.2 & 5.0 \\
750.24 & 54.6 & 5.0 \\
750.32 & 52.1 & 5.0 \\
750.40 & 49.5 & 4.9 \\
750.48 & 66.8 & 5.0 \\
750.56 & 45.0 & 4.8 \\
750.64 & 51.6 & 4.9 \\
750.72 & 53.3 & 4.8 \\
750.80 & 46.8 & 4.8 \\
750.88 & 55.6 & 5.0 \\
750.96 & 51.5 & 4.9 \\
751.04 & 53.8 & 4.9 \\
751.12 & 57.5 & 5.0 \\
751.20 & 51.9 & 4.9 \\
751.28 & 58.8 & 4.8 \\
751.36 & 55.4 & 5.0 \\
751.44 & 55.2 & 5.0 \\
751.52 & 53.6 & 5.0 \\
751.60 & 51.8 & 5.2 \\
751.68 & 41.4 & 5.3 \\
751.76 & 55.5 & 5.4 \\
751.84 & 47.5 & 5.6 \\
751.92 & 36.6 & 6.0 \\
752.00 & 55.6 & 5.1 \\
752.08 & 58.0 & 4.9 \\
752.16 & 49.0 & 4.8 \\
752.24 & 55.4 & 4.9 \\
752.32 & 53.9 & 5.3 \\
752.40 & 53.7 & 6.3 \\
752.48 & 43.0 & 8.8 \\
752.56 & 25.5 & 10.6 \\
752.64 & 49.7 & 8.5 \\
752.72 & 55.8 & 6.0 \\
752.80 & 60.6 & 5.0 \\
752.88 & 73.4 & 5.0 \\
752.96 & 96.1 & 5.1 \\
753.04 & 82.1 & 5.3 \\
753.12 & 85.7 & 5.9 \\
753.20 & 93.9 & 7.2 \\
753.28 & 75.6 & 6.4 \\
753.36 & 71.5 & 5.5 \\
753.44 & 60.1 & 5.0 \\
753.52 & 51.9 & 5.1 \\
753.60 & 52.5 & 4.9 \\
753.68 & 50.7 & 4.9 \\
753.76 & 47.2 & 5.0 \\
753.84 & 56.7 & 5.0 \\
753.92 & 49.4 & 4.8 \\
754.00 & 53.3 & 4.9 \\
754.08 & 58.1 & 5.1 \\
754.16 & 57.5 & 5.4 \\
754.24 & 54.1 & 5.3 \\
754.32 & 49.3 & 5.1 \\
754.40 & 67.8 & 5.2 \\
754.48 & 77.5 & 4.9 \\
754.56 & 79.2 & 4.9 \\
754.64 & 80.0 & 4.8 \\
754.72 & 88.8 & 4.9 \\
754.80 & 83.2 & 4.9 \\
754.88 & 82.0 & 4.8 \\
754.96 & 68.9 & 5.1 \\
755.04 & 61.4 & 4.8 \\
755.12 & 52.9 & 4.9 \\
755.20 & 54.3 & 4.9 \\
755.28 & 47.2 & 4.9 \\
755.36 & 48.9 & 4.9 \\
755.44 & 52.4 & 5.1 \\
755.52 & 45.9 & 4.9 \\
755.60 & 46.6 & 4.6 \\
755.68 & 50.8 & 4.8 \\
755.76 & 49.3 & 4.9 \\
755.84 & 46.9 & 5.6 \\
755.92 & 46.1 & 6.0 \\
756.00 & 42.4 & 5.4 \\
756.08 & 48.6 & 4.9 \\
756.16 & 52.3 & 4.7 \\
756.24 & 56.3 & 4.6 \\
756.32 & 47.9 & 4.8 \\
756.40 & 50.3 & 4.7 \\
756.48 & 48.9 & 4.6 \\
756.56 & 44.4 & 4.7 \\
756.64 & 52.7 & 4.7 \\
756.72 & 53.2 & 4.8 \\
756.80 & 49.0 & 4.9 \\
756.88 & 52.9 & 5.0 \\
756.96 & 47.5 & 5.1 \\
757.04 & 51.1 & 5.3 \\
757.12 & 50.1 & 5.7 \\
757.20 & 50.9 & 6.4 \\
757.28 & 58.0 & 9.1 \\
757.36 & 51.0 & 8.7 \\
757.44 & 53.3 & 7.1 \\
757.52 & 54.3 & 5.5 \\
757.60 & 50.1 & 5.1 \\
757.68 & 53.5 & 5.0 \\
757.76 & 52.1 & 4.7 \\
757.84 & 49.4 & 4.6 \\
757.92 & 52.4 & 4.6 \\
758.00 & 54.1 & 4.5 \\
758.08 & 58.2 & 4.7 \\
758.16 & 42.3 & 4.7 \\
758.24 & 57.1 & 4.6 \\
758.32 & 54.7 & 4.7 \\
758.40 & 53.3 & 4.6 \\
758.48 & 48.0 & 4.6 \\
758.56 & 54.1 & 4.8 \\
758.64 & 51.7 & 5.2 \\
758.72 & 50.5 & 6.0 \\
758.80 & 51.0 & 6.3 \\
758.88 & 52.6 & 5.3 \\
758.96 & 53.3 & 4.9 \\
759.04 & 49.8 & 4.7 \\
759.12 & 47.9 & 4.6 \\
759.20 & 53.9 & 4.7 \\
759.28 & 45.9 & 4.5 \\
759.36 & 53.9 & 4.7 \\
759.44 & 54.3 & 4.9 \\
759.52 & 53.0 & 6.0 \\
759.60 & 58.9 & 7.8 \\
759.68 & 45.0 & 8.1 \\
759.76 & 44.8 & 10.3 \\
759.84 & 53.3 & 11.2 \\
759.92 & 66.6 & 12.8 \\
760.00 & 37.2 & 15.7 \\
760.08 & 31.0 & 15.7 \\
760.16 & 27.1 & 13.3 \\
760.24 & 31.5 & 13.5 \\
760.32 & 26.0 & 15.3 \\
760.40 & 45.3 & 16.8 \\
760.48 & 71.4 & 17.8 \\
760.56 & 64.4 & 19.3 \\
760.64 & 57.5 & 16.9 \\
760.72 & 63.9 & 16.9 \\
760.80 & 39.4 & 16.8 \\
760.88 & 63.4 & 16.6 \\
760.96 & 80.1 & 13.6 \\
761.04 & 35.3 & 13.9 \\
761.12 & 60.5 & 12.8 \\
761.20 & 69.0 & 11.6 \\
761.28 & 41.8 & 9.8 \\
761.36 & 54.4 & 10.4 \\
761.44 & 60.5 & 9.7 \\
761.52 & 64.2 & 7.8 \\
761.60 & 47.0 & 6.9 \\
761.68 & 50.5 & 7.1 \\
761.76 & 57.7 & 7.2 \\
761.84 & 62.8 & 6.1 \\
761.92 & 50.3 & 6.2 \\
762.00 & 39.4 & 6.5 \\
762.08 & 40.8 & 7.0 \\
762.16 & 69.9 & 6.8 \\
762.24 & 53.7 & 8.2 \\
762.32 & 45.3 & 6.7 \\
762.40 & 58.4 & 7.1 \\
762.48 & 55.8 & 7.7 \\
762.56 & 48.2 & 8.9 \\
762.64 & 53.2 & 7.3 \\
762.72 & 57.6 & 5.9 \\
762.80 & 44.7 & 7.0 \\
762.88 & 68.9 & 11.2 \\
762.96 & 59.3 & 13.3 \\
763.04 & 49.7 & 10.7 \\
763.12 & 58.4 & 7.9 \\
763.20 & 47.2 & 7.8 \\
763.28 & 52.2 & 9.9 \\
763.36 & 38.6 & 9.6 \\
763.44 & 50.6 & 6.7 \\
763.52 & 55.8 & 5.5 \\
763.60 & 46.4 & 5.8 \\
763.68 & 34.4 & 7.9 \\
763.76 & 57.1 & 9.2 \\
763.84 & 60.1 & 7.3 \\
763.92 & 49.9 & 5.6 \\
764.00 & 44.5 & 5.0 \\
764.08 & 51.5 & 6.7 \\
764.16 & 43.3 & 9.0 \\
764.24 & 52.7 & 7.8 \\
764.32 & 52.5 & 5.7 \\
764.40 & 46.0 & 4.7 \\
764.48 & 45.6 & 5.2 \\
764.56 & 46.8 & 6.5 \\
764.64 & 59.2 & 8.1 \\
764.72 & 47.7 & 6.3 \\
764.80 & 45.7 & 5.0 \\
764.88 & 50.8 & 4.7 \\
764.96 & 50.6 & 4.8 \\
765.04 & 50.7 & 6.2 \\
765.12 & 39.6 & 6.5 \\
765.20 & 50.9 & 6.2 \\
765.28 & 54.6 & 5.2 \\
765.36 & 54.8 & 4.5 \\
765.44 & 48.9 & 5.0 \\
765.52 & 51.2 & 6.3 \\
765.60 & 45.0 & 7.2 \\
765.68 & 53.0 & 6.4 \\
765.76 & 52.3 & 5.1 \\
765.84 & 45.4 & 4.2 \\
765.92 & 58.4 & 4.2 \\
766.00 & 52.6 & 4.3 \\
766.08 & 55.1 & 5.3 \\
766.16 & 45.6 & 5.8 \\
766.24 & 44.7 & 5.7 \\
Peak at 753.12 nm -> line [S II]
